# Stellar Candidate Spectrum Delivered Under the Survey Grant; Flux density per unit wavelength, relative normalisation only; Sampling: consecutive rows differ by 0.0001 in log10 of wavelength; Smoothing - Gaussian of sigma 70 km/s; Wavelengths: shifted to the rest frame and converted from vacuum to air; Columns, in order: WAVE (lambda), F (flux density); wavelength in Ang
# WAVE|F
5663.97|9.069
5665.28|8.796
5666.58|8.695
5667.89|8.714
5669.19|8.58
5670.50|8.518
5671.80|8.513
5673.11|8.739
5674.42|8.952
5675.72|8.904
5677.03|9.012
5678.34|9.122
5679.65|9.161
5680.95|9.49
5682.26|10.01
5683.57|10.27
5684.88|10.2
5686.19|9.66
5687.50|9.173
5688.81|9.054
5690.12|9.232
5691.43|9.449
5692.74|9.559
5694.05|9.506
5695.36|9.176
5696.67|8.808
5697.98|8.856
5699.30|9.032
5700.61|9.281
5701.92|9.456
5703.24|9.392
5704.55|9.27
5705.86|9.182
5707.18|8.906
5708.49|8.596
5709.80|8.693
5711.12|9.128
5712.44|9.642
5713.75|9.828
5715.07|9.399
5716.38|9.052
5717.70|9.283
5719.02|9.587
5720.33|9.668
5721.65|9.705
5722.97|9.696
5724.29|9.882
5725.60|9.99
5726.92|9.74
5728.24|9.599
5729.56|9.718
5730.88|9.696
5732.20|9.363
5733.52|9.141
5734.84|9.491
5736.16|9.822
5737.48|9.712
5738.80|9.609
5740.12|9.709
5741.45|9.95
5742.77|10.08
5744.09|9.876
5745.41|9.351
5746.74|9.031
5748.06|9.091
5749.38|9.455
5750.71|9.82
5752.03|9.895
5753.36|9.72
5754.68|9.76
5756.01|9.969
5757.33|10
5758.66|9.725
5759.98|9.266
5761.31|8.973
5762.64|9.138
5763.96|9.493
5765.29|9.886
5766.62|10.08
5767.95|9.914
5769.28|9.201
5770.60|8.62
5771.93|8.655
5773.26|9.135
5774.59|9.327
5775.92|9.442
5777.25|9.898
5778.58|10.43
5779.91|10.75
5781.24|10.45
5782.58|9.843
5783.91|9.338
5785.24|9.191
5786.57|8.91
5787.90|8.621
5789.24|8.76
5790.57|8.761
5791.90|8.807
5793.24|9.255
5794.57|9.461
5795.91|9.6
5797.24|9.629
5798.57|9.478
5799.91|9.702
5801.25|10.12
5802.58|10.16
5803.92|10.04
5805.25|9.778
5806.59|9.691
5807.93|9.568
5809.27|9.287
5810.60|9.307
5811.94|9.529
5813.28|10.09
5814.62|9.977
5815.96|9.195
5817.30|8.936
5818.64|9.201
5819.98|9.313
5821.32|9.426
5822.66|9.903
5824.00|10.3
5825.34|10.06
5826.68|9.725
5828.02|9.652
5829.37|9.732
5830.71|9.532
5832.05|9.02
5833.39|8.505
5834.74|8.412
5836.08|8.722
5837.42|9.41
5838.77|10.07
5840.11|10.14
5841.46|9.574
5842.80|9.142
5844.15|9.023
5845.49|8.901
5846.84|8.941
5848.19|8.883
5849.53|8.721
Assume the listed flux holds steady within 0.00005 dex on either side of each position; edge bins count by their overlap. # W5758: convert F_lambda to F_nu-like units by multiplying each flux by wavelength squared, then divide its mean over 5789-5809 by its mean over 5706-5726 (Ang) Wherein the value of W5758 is 1.0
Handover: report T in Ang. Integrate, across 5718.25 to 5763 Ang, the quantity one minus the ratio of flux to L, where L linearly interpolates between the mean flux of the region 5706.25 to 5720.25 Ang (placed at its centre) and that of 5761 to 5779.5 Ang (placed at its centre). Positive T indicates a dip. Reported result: -1.3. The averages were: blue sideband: 9.23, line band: 9.63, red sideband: 9.47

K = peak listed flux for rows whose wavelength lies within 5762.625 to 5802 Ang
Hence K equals 10.75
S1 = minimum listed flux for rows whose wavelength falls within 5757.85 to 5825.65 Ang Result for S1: 8.62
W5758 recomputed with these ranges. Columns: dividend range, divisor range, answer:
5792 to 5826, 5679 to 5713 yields 1.08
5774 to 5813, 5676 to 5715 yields 1.06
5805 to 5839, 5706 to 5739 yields 1.03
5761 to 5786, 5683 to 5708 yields 1.05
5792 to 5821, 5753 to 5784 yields 1.01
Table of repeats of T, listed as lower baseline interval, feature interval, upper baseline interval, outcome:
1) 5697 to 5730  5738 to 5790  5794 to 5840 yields -0.47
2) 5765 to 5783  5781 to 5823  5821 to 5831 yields 1.23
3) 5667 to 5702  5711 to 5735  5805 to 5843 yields -0.76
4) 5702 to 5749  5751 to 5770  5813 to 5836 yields -0.36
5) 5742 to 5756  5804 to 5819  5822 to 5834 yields 0.13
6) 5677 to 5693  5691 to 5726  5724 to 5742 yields 0.94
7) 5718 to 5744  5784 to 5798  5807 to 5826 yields 0.73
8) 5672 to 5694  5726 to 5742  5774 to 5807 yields -0.29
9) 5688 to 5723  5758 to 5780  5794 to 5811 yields 0.11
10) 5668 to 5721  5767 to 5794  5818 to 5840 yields 0.00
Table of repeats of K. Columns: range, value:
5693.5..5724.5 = 9.882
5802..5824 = 10.3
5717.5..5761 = 10.08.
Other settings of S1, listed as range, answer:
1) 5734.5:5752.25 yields 9.031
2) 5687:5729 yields 8.596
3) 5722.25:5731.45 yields 9.599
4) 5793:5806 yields 9.255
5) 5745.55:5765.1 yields 8.973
